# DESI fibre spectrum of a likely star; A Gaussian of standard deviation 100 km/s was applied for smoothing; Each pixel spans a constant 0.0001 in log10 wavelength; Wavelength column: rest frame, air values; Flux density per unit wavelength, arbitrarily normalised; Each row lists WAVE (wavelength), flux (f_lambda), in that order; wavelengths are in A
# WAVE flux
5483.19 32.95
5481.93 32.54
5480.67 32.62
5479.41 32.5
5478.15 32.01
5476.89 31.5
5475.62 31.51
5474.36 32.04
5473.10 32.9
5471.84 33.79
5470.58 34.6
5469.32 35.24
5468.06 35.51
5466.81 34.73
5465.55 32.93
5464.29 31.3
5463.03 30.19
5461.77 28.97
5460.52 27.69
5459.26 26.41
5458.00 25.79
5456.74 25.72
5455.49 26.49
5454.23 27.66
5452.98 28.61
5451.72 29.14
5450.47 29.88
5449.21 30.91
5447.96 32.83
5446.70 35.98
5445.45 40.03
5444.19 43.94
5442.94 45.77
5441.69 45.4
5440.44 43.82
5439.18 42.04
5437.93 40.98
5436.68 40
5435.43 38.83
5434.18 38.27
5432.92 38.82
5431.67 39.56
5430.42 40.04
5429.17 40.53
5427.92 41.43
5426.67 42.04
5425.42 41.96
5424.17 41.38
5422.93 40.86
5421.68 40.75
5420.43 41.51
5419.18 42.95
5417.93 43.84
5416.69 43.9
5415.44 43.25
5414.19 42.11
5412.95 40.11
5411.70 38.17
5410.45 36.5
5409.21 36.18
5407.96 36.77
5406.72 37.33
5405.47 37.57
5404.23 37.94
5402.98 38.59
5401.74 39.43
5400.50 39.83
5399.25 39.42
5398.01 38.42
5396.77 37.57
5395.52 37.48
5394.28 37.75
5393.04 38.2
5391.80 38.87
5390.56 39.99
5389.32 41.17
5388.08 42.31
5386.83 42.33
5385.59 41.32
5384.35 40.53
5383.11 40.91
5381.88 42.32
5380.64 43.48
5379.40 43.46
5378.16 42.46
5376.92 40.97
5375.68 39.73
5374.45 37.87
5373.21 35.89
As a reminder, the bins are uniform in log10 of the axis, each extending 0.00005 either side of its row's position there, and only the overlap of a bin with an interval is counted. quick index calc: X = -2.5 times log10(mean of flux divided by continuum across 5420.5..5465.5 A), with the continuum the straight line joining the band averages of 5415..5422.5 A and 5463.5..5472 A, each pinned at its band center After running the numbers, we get 0.07 mag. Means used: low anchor 42.6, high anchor 34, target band 36.1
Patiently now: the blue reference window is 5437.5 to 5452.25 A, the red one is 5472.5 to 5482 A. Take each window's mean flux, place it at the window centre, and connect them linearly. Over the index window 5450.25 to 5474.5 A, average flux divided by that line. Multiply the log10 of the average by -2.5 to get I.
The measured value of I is 0.15 mag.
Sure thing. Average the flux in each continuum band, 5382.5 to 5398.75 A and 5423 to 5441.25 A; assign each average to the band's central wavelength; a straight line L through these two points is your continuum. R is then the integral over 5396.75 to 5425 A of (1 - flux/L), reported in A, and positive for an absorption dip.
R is 0.30 A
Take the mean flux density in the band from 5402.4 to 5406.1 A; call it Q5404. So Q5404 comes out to 38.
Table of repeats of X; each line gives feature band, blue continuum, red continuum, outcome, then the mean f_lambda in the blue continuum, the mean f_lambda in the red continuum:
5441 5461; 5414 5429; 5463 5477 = 0.13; 42.1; 33.2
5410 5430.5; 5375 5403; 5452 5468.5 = -0.17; 40.3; 29.3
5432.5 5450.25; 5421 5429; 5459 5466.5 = -0.09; 41.4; 29.9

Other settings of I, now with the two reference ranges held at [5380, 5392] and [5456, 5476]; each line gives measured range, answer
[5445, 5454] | 0.04 mag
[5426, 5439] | -0.13 mag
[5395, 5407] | 0.03 mag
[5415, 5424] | -0.14 mag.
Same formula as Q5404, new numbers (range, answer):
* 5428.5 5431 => 40.3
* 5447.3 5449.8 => 31.9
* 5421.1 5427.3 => 41.4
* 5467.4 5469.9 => 35.5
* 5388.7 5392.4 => 40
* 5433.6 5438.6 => 39.6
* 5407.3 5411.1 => 36.5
